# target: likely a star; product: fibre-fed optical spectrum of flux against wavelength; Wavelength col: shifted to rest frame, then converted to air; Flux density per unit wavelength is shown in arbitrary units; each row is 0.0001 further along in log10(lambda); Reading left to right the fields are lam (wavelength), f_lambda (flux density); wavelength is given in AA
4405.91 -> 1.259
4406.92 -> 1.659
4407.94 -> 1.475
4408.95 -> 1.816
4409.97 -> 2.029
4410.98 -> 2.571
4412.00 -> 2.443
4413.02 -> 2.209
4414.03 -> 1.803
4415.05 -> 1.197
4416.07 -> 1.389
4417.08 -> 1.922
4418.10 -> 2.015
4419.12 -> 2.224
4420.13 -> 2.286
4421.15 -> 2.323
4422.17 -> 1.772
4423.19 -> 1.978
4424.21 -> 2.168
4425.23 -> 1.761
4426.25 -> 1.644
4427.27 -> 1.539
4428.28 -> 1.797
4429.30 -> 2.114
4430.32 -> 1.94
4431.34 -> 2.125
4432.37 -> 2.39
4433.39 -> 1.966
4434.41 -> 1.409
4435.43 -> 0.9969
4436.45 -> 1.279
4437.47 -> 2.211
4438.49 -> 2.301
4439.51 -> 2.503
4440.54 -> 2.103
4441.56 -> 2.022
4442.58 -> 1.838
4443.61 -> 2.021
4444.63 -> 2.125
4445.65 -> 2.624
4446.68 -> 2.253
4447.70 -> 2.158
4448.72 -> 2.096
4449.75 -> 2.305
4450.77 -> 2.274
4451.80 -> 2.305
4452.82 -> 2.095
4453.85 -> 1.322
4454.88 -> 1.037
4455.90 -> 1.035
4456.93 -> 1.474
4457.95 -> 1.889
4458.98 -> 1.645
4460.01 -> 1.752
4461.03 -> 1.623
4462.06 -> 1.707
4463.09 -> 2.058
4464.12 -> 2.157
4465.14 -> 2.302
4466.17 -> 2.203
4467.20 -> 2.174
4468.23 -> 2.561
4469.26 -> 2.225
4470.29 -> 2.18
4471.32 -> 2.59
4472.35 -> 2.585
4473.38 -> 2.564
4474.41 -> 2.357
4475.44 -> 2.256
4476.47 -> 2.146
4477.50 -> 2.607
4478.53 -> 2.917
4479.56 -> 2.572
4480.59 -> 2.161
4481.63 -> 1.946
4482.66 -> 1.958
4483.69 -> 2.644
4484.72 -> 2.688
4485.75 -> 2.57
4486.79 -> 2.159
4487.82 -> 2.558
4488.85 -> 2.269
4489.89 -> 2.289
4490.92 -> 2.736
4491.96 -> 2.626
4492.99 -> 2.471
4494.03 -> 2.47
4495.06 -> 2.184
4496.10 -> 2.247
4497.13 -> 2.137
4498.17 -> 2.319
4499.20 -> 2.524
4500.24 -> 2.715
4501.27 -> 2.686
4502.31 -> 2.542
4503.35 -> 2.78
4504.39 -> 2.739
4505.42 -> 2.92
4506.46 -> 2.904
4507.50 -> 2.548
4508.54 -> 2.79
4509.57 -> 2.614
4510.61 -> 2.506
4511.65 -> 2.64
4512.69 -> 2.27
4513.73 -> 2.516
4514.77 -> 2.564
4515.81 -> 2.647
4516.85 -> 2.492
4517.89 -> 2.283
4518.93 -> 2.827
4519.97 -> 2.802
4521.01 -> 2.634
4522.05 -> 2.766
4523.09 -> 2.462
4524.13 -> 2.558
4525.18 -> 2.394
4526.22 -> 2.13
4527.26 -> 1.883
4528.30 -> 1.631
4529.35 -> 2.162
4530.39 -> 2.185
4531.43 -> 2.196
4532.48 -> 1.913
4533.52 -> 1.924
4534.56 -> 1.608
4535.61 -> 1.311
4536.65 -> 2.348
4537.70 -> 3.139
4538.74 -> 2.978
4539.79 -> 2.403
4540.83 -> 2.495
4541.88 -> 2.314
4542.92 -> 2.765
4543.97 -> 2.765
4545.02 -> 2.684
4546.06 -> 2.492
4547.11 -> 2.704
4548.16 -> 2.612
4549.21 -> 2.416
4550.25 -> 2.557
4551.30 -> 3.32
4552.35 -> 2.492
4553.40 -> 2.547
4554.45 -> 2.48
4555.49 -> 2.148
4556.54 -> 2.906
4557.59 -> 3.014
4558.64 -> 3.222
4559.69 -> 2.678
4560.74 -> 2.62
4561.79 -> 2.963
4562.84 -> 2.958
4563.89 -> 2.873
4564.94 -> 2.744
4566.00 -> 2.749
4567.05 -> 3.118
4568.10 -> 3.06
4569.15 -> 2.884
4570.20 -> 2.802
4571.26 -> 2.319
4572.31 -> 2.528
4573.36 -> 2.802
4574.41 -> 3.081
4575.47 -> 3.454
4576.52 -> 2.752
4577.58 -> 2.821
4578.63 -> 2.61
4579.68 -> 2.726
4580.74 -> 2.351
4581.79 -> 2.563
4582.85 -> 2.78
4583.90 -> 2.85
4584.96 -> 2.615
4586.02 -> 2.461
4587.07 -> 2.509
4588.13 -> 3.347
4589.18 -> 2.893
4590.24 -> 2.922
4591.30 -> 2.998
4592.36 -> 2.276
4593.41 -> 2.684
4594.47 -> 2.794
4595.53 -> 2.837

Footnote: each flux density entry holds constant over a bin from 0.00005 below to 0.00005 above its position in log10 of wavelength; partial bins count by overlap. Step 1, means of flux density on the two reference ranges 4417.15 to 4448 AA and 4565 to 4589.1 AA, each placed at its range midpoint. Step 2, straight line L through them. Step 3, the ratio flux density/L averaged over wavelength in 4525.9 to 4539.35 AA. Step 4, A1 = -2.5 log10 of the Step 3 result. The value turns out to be 0.20 mag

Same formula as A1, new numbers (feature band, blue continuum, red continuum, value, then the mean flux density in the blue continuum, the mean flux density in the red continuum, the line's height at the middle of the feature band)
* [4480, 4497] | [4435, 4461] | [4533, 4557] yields -0.105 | 1.9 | 2.5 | 2.15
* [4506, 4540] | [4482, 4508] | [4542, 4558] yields 0.080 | 2.5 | 2.65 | 2.58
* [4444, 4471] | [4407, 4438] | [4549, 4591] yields 0.059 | 1.89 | 2.78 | 2.1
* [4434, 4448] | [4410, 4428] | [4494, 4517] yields 0.064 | 1.96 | 2.56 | 2.11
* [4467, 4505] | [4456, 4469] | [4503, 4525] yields -0.090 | 1.94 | 2.63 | 2.25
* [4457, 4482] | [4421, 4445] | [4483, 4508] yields 0.037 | 1.92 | 2.53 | 2.28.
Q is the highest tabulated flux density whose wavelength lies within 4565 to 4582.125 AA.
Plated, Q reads 3.454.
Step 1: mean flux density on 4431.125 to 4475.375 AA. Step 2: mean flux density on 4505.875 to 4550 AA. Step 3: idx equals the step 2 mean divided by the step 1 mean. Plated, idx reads 1.21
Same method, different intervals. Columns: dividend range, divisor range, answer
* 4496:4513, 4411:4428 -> 1.34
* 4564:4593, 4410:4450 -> 1.39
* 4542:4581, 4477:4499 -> 1.14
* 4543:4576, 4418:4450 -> 1.38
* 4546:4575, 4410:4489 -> 1.33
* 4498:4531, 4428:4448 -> 1.25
